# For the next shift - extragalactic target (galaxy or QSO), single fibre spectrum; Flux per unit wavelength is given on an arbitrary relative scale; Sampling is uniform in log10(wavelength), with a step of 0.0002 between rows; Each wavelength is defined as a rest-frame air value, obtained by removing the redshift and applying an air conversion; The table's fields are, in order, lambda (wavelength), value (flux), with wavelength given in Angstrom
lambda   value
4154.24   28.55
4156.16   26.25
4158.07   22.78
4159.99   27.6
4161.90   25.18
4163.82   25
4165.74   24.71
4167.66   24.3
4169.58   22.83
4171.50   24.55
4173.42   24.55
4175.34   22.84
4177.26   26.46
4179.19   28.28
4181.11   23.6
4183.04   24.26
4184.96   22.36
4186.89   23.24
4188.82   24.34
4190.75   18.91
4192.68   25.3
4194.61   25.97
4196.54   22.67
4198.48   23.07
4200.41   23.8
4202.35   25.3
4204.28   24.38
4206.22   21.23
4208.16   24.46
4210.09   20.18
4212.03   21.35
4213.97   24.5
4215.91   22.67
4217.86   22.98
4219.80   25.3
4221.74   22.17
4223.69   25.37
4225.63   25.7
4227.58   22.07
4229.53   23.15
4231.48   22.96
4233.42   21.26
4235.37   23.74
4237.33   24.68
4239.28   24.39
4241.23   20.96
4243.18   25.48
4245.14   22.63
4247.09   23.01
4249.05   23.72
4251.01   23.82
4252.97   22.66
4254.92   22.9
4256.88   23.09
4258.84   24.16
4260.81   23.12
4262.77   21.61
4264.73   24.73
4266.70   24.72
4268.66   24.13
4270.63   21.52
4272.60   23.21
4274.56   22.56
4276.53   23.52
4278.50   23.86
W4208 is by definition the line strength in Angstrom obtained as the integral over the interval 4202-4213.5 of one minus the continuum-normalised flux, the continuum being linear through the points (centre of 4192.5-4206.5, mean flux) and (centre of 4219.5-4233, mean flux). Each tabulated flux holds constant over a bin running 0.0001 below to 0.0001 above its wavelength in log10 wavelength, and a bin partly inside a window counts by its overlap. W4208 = 0.55 Angstrom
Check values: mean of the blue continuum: 24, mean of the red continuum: 23.6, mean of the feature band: 22.8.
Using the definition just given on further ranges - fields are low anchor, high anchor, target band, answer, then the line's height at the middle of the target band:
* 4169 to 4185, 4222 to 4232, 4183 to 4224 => 1.43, 24.1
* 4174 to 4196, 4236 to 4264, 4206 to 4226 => 0.40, 23.7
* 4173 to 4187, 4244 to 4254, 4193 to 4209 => 0.14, 24.1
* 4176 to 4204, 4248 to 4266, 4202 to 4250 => 0.74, 23.7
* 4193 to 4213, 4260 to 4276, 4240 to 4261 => -0.01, 23.2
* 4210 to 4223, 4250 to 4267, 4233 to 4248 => -0.10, 23.2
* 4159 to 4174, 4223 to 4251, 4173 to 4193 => 0.47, 24.5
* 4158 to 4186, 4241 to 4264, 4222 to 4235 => 0.15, 23.6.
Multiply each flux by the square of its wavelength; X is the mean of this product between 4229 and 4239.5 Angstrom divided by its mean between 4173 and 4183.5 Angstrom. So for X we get 0.95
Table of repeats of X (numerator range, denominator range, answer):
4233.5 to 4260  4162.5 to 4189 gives 0.99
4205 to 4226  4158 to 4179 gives 0.96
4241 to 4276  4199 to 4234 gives 1.02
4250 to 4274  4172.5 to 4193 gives 1.01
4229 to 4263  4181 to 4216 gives 1.02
